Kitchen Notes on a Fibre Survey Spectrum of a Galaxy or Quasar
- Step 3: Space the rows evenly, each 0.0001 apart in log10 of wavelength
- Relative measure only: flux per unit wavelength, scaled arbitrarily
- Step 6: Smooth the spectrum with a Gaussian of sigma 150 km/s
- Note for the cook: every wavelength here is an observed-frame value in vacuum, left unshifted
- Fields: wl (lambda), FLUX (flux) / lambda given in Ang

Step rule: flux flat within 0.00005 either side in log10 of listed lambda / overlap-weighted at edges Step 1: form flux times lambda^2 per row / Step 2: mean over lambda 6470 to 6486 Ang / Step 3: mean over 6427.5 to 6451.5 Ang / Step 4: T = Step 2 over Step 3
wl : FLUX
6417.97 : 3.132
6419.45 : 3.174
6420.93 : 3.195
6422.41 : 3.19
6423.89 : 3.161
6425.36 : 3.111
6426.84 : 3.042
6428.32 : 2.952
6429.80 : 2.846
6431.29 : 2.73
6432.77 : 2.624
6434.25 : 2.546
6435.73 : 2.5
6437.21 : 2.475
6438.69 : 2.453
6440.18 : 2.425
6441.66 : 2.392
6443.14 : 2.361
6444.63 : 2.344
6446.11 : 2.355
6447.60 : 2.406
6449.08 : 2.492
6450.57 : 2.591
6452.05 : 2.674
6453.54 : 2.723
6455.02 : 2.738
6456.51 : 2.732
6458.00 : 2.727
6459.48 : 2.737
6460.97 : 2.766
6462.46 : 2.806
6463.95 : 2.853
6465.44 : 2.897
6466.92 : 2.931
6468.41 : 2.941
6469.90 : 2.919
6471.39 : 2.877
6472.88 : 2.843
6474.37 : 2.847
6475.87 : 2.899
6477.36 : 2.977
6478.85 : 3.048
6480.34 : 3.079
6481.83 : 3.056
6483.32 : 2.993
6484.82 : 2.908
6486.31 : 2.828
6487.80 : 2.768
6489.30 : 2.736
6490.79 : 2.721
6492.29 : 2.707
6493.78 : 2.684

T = 1.2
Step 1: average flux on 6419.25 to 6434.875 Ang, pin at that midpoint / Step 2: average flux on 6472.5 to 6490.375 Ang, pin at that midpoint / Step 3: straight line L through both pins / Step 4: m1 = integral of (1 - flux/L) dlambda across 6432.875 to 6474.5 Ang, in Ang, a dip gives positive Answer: 4.0 Ang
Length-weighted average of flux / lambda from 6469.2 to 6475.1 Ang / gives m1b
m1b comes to 2.87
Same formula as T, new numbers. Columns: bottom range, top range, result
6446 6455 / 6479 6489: 1.15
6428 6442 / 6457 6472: 1.11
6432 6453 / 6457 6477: 1.16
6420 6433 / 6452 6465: 0.93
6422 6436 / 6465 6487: 1.04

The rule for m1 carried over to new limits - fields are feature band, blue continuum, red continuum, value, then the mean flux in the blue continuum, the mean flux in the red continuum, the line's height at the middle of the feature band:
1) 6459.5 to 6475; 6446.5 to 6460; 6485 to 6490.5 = -0.9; 2.64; 2.79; 2.7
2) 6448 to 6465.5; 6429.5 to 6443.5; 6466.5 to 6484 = 0.2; 2.53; 2.95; 2.75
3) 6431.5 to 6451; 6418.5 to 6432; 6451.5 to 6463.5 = 2.9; 3.05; 2.74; 2.89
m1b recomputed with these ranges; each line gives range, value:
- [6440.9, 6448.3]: 2.37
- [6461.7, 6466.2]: 2.85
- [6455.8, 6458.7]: 2.73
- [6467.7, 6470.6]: 2.93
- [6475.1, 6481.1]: 3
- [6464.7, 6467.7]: 2.92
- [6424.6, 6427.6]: 3.09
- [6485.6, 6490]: 2.78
